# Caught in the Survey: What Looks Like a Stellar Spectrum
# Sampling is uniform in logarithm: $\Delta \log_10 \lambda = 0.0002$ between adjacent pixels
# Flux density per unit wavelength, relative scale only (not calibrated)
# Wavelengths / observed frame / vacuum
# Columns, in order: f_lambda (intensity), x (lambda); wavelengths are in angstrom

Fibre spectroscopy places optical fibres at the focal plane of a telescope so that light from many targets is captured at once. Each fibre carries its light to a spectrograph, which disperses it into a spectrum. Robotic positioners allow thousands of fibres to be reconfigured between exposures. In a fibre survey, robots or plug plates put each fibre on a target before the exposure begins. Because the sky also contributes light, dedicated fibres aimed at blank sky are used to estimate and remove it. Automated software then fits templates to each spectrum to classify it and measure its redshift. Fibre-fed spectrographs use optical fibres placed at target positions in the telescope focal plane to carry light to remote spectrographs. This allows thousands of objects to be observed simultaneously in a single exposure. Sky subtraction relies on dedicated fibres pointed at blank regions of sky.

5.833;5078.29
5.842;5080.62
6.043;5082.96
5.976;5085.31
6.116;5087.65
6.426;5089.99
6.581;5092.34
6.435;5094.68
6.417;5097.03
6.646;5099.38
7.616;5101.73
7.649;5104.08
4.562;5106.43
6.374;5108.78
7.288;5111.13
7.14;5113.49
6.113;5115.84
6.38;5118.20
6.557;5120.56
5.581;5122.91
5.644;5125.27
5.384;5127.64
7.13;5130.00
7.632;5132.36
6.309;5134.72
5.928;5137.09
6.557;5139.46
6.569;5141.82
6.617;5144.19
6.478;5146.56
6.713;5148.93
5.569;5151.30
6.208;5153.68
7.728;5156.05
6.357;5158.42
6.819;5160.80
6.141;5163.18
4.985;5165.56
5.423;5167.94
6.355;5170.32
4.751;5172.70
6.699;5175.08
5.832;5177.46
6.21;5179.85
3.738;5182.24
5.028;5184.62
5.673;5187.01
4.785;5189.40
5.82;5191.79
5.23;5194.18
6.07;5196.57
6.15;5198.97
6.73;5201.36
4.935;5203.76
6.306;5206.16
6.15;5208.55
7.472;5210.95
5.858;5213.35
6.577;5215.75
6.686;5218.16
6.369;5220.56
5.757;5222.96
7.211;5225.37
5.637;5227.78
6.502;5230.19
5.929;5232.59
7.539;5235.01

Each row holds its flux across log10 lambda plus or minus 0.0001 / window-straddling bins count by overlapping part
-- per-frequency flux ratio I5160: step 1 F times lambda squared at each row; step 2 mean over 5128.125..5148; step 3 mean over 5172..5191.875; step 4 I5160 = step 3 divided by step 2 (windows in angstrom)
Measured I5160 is 0.8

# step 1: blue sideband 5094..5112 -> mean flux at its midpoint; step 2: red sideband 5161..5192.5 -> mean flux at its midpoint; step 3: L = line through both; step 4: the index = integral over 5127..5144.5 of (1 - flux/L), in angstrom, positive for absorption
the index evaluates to -1.2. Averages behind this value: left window 6.62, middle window 6.55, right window 5.53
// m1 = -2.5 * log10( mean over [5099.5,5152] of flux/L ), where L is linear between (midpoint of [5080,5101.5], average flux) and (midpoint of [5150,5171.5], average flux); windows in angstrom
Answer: -0.034 mag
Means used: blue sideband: 6.34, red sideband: 6.18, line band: 6.46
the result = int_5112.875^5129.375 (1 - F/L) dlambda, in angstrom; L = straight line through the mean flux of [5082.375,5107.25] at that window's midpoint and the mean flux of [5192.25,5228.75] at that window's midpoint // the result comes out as 0.71 angstrom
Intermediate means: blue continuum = 6.44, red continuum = 6.2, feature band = 6.11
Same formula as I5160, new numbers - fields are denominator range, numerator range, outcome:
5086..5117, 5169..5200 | 0.88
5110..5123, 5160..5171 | 0.91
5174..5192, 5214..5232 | 1.19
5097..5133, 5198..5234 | 1.01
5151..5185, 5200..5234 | 1.09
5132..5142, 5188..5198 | 0.86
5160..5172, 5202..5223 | 1.09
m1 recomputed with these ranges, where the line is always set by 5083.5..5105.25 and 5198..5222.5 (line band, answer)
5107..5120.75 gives 0.00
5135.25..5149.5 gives 0.01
